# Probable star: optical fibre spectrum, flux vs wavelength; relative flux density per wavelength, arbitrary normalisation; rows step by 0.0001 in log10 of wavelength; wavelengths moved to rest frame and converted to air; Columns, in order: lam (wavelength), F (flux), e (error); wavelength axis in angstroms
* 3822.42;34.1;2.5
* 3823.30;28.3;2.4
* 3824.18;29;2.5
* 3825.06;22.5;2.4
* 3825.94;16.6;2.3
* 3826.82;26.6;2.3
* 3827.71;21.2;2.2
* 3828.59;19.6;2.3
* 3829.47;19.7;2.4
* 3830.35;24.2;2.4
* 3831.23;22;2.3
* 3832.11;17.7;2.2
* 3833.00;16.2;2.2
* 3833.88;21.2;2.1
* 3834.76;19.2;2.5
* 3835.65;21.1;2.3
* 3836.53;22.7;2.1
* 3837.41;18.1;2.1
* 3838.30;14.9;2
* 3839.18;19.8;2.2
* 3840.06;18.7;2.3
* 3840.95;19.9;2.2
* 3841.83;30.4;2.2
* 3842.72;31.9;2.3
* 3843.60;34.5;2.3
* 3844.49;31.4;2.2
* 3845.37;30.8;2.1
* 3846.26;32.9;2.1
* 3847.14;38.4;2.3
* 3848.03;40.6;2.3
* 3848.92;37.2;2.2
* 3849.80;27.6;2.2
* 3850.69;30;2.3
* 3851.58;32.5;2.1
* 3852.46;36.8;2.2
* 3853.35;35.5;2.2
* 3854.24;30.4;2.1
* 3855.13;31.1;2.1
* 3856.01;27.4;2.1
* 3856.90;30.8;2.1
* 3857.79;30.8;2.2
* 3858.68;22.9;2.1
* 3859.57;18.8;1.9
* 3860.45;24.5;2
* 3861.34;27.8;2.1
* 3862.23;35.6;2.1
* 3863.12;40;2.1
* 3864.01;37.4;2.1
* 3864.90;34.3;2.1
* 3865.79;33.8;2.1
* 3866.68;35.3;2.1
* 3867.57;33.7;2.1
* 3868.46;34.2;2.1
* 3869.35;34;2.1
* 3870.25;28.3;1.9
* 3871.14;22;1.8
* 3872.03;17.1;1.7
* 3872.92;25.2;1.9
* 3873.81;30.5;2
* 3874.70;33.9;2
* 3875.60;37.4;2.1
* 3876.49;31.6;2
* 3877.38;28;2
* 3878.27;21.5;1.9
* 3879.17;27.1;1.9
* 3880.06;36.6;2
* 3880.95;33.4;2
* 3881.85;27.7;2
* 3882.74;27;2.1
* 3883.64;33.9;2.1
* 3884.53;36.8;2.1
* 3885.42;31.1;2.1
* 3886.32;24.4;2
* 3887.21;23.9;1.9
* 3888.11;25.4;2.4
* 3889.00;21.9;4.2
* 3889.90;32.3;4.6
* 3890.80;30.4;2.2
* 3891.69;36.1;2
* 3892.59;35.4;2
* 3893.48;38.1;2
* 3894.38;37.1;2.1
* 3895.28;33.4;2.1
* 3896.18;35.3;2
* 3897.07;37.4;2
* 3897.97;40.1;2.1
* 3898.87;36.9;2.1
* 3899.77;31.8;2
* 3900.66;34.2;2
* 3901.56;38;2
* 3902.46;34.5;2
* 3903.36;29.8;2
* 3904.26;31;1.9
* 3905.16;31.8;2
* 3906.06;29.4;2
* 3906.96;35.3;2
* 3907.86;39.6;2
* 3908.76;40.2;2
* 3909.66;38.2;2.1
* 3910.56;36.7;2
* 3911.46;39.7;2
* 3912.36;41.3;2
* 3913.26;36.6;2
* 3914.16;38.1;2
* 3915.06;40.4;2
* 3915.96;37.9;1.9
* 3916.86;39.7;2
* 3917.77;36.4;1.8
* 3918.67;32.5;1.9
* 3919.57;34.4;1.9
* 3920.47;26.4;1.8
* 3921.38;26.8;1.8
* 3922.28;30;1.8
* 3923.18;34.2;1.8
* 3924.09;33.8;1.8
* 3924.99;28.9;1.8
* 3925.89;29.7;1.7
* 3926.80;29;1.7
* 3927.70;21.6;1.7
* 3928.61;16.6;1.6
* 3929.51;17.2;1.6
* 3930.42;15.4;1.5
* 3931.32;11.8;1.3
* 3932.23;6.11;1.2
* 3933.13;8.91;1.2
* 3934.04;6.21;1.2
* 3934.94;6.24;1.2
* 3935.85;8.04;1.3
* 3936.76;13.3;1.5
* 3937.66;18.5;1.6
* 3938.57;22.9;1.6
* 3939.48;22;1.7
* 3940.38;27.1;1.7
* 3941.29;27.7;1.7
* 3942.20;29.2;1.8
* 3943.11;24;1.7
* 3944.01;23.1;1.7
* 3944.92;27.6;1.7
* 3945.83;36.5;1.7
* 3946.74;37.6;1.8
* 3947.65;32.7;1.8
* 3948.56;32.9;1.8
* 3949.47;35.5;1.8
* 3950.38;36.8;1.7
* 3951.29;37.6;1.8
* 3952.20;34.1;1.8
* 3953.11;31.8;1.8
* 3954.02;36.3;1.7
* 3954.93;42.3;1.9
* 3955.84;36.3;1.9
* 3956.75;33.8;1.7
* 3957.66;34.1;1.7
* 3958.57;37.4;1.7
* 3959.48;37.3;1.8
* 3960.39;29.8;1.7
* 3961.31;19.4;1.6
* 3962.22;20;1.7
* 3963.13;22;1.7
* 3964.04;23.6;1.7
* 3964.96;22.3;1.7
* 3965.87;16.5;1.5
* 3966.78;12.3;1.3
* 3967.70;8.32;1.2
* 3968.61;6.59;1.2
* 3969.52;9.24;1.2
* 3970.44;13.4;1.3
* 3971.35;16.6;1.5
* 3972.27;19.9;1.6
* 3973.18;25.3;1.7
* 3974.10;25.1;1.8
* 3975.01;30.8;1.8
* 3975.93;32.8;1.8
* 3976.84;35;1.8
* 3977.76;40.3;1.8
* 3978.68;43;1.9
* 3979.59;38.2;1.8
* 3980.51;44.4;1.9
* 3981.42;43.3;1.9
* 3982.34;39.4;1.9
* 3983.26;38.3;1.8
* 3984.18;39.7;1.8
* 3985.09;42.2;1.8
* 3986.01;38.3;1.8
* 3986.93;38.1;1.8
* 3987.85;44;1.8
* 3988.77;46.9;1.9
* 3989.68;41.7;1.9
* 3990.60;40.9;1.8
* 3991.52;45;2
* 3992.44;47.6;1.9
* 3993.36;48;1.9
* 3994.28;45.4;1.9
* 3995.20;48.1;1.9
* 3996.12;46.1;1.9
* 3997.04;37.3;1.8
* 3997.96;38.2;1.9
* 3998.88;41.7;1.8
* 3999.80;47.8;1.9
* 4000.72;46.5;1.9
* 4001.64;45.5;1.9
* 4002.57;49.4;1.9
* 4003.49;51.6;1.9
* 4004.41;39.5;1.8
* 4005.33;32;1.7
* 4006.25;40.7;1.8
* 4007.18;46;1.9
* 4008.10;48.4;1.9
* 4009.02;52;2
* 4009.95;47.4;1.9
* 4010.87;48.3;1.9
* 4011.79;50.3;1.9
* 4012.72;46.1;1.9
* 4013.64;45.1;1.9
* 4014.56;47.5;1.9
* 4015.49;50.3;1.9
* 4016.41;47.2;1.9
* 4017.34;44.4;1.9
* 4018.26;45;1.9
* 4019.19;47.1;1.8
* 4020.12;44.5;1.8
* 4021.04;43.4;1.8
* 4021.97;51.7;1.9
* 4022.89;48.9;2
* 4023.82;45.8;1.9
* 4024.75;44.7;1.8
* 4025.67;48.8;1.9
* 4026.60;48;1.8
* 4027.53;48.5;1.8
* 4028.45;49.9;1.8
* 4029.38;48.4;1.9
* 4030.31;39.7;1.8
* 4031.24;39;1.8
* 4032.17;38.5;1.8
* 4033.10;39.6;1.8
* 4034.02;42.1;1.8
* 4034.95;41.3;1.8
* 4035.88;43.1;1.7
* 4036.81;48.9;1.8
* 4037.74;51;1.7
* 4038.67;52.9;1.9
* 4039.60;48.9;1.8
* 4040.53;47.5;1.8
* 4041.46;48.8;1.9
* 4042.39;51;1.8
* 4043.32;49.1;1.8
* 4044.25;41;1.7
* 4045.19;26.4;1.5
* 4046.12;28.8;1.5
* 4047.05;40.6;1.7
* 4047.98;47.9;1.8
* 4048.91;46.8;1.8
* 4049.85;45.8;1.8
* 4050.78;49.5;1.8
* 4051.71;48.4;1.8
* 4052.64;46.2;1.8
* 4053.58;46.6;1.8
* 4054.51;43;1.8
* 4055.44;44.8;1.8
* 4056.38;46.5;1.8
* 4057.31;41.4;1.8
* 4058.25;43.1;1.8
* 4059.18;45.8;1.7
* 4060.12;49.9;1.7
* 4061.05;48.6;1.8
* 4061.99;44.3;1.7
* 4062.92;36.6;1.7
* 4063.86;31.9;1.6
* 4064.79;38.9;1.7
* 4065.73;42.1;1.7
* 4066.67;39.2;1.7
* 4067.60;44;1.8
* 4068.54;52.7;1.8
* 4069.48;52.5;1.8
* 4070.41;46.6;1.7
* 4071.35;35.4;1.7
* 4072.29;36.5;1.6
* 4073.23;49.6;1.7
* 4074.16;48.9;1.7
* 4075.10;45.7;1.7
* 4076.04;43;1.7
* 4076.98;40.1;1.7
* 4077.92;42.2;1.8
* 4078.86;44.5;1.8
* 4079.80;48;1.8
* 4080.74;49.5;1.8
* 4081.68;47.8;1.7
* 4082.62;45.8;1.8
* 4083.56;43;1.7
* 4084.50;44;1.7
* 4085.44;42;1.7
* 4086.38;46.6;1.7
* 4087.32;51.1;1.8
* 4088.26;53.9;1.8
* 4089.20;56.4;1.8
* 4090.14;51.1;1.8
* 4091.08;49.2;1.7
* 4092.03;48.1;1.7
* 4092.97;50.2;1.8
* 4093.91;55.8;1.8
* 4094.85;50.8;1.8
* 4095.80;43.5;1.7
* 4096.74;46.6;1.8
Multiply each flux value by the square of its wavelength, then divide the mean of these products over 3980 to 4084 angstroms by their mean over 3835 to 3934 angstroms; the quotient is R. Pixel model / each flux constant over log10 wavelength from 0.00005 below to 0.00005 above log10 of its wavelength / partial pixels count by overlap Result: 1.58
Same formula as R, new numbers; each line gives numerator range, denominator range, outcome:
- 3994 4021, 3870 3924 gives 1.47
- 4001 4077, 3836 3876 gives 1.66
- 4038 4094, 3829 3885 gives 1.76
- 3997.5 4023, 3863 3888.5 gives 1.62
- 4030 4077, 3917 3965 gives 1.74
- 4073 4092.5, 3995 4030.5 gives 1.06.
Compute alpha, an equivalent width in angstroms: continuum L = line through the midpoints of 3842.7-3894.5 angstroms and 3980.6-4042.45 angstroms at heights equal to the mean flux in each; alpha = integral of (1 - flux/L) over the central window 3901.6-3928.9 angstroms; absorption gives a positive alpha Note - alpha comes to 1.59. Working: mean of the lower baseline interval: 31.1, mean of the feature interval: 33.5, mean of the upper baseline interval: 45.1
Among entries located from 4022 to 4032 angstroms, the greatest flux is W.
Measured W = 49.9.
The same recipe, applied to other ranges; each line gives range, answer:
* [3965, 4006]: 51.6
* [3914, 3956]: 42.3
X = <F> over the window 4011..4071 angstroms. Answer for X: 45.1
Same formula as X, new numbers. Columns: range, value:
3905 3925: 35.3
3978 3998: 42.5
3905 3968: 28.1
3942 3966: 31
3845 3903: 31.7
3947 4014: 36.2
